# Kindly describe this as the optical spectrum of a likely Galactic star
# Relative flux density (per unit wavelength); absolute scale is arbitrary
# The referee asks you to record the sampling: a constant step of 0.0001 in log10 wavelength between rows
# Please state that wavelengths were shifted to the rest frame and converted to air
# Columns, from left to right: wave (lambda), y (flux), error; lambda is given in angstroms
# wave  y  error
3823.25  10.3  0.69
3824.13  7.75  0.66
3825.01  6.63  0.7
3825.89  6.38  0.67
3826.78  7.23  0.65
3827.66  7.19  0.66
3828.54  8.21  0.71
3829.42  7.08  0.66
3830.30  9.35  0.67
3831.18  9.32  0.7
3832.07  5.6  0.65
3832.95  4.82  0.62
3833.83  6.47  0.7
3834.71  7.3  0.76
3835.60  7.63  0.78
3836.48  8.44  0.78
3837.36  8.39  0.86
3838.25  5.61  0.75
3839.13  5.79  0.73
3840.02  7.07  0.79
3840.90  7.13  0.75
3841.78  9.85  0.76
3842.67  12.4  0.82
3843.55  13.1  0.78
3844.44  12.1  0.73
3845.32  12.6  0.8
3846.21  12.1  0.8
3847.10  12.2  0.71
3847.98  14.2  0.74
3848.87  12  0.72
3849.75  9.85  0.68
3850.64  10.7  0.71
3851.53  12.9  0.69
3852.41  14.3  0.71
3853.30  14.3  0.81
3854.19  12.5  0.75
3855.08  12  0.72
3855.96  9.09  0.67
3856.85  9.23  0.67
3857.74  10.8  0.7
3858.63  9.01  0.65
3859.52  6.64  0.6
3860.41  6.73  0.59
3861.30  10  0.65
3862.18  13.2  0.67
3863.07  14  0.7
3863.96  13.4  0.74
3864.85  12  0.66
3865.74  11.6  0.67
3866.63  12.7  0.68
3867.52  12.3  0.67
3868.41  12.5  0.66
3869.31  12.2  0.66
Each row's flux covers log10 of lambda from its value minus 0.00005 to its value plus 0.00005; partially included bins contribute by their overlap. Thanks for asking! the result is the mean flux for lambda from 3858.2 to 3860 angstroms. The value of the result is 7.78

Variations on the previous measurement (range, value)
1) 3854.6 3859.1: 10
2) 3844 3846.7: 12.3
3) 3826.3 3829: 7.51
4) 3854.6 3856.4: 10.6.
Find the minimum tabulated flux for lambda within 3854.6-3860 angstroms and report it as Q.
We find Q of 6.64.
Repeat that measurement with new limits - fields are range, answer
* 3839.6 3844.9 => 7.07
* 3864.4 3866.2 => 11.6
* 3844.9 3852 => 9.85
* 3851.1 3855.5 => 12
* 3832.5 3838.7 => 4.82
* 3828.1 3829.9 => 7.08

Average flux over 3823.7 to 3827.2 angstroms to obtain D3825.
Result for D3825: 6.98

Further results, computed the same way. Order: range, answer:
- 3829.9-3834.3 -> 7.1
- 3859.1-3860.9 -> 6.76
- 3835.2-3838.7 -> 7.52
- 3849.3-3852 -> 11.2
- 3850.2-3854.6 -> 12.9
